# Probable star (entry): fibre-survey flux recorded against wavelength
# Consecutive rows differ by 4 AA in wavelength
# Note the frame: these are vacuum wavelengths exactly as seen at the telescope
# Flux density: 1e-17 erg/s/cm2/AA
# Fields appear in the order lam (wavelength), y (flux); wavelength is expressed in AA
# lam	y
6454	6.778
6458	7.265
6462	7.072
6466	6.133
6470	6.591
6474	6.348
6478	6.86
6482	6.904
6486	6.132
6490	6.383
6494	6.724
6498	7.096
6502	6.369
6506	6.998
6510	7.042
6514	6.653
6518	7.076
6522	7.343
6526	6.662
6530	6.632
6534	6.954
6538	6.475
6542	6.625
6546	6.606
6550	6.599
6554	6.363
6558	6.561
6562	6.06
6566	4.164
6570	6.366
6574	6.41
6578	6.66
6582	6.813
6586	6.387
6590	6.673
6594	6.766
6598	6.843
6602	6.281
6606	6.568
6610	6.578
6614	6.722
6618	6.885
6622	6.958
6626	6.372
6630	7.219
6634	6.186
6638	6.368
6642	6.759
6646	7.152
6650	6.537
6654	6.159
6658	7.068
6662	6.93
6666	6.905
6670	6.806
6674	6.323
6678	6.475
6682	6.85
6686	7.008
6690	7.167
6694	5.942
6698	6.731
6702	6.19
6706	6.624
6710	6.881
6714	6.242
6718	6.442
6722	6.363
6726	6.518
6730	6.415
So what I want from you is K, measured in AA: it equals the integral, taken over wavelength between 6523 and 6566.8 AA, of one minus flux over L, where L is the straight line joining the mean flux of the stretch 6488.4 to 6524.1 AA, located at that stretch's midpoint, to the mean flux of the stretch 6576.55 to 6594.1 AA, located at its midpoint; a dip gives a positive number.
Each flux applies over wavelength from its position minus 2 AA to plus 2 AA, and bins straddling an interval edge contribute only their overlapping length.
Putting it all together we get 2.2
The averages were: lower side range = 6.86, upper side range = 6.65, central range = 6.42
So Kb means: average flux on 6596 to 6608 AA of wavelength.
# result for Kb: 6.56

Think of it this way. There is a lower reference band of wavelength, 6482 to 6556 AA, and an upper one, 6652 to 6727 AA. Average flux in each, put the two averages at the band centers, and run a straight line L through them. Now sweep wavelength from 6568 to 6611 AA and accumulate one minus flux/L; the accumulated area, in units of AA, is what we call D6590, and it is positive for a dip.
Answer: 0.6 AA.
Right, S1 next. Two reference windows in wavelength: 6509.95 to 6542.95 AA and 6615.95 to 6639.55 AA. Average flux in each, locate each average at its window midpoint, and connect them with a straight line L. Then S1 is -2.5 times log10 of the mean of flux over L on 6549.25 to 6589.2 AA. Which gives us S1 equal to 0.09 mag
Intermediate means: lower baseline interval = 6.82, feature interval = 6.24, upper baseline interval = 6.67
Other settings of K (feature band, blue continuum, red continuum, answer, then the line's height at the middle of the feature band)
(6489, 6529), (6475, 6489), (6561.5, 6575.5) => -3.37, 6.31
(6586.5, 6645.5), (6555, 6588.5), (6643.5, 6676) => -1.81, 6.46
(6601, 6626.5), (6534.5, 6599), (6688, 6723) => -0.83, 6.44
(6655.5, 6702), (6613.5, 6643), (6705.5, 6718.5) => -0.80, 6.6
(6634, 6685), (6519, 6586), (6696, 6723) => -1.51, 6.49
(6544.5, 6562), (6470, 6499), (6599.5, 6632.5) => 0.47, 6.66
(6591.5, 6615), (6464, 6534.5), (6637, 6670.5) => 0.40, 6.74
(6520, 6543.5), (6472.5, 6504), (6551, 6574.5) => -2.03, 6.24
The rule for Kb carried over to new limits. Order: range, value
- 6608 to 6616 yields 6.65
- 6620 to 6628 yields 6.67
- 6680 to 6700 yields 6.74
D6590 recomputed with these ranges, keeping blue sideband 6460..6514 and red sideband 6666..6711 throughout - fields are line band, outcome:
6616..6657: -0.1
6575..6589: 0.1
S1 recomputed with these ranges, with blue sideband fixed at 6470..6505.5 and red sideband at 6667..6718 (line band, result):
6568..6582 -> 0.01 mag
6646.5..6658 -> 0.00 mag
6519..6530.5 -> -0.05 mag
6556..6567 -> 0.16 mag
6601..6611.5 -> 0.02 mag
